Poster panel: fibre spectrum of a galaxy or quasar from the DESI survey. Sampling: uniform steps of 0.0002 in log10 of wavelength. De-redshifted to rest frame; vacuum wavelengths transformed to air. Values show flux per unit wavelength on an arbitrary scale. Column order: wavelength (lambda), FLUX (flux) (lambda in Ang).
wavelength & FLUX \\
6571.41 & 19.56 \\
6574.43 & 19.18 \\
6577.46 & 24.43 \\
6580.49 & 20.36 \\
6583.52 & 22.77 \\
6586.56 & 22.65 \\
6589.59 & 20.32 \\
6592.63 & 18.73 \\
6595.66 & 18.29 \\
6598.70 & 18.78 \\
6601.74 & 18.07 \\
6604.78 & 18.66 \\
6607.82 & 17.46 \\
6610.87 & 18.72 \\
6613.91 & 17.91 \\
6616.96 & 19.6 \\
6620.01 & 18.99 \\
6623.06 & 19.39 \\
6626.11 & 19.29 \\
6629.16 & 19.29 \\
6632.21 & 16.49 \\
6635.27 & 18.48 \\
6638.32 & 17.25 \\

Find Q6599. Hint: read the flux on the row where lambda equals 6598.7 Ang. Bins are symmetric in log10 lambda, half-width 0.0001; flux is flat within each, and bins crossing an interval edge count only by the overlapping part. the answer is 18.78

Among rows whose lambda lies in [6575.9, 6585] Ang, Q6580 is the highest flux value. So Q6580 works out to 24.43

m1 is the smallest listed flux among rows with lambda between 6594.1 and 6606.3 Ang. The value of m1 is 18.07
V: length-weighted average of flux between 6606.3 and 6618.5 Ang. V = 18.4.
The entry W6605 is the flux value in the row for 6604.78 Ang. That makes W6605 18.66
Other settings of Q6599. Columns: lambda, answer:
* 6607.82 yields 17.46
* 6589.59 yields 20.32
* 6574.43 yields 19.18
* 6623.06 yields 19.39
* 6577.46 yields 24.43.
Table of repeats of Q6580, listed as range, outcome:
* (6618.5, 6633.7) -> 19.39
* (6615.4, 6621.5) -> 19.6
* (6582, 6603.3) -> 22.77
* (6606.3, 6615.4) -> 18.72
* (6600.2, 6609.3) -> 18.66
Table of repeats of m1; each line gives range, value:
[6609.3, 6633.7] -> 16.49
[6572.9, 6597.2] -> 18.29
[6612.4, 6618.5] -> 17.91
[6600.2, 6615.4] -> 17.46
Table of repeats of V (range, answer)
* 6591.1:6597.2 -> 18.5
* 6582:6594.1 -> 21.1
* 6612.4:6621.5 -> 18.8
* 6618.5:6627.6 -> 19.2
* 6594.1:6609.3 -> 18.3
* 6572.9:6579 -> 21.8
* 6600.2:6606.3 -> 18.4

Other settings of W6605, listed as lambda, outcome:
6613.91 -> 17.91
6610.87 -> 18.72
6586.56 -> 22.65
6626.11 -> 19.29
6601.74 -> 18.07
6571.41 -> 19.56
